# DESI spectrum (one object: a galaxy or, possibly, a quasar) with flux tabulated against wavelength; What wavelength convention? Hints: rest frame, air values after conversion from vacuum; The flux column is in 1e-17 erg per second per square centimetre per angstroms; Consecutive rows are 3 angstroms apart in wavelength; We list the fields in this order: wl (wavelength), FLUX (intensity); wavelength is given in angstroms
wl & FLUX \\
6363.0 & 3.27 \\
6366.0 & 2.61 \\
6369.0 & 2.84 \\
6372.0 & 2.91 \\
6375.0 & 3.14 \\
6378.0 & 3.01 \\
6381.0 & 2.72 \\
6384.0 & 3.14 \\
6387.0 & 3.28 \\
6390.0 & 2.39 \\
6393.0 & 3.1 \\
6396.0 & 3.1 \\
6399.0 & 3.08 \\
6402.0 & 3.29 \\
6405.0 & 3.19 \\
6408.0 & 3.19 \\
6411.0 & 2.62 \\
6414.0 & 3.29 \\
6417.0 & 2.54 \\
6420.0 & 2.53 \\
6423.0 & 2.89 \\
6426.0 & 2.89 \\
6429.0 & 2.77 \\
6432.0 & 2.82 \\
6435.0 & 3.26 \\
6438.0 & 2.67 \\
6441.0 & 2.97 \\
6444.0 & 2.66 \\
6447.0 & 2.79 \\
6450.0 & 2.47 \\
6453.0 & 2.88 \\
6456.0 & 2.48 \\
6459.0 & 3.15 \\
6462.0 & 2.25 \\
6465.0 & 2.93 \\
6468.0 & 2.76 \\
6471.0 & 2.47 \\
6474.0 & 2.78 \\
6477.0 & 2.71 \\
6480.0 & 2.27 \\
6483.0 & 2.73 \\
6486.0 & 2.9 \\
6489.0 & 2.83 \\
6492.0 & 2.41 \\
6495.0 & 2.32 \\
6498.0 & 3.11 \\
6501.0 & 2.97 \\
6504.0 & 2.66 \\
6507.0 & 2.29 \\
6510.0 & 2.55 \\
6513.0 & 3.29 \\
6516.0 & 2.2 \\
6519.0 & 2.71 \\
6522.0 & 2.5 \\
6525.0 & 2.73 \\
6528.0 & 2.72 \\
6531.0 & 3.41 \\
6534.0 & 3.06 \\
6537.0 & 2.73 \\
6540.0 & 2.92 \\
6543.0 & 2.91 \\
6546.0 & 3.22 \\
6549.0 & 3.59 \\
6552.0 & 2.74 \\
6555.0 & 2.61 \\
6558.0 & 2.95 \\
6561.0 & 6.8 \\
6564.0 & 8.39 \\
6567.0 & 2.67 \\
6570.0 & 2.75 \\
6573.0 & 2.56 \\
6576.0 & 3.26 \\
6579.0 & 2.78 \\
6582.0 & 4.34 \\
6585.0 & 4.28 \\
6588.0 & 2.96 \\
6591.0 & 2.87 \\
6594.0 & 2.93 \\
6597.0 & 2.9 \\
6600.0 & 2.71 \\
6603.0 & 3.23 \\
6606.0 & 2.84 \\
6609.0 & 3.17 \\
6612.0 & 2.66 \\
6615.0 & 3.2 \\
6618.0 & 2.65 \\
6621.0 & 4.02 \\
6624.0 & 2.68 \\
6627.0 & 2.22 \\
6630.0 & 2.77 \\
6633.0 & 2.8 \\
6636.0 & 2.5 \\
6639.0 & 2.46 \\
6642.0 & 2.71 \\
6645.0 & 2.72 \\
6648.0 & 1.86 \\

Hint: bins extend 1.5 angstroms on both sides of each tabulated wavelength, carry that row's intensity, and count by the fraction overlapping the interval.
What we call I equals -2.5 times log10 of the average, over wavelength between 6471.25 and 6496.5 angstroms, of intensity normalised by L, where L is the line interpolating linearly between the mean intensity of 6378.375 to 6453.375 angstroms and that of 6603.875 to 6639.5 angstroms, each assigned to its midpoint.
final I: 0.11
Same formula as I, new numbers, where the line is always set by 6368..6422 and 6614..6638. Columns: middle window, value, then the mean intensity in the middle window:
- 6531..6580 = -0.213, 3.5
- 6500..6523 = 0.102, 2.64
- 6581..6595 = -0.208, 3.46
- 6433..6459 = 0.054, 2.8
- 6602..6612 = -0.059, 3.01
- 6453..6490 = 0.089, 2.69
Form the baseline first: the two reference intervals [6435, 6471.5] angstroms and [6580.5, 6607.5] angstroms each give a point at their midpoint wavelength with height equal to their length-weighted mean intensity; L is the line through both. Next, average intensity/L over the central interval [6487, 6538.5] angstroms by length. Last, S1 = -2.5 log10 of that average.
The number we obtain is 0.08 mag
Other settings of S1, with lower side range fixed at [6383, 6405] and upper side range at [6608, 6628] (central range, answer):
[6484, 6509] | 0.125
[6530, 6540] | -0.012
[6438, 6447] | 0.094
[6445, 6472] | 0.130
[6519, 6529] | 0.132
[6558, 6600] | -0.248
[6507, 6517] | 0.139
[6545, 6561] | -0.131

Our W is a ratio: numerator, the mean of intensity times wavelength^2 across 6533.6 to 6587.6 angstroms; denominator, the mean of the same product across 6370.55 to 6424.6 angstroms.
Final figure 1.27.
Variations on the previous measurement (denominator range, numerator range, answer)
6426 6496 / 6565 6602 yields 1.21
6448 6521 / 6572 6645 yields 1.16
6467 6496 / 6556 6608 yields 1.41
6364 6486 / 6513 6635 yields 1.17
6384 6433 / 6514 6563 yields 1.12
